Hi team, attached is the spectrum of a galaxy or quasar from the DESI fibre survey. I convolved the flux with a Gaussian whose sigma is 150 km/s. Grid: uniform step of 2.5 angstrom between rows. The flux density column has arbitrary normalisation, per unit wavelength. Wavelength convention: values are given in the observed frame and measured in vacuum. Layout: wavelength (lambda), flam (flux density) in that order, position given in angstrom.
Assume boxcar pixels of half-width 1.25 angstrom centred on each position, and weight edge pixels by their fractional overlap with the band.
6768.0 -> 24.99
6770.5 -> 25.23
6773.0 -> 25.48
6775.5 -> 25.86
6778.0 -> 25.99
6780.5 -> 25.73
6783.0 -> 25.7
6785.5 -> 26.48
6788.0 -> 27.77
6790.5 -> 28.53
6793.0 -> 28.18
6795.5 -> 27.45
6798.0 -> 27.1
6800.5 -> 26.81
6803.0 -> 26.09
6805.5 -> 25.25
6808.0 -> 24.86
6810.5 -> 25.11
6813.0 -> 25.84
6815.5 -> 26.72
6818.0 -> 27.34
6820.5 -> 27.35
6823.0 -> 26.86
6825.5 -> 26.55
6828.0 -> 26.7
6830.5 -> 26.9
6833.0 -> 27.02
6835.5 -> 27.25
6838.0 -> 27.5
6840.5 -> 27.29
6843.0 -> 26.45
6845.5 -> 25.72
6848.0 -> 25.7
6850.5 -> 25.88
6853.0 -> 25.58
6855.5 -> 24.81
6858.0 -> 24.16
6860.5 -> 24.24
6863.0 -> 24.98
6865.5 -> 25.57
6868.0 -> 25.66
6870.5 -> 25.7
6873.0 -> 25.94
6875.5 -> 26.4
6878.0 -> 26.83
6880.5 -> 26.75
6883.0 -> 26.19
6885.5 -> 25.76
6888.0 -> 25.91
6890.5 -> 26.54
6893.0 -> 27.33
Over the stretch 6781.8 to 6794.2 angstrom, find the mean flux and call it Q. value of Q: 27.3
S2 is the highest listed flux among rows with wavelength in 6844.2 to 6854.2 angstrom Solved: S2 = 25.88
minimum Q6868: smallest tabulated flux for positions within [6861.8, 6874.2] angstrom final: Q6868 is 24.98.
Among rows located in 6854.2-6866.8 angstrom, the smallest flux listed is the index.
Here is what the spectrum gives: 24.16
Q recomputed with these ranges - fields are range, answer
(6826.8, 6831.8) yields 26.8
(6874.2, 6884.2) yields 26.5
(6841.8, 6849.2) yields 26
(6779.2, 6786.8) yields 26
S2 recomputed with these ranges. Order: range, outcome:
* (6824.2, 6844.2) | 27.5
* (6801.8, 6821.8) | 27.35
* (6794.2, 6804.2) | 27.45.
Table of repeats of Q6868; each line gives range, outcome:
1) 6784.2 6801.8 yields 26.48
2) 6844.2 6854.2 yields 25.58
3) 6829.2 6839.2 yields 26.9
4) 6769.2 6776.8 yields 25.23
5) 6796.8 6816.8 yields 24.86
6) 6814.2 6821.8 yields 26.72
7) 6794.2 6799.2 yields 27.1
